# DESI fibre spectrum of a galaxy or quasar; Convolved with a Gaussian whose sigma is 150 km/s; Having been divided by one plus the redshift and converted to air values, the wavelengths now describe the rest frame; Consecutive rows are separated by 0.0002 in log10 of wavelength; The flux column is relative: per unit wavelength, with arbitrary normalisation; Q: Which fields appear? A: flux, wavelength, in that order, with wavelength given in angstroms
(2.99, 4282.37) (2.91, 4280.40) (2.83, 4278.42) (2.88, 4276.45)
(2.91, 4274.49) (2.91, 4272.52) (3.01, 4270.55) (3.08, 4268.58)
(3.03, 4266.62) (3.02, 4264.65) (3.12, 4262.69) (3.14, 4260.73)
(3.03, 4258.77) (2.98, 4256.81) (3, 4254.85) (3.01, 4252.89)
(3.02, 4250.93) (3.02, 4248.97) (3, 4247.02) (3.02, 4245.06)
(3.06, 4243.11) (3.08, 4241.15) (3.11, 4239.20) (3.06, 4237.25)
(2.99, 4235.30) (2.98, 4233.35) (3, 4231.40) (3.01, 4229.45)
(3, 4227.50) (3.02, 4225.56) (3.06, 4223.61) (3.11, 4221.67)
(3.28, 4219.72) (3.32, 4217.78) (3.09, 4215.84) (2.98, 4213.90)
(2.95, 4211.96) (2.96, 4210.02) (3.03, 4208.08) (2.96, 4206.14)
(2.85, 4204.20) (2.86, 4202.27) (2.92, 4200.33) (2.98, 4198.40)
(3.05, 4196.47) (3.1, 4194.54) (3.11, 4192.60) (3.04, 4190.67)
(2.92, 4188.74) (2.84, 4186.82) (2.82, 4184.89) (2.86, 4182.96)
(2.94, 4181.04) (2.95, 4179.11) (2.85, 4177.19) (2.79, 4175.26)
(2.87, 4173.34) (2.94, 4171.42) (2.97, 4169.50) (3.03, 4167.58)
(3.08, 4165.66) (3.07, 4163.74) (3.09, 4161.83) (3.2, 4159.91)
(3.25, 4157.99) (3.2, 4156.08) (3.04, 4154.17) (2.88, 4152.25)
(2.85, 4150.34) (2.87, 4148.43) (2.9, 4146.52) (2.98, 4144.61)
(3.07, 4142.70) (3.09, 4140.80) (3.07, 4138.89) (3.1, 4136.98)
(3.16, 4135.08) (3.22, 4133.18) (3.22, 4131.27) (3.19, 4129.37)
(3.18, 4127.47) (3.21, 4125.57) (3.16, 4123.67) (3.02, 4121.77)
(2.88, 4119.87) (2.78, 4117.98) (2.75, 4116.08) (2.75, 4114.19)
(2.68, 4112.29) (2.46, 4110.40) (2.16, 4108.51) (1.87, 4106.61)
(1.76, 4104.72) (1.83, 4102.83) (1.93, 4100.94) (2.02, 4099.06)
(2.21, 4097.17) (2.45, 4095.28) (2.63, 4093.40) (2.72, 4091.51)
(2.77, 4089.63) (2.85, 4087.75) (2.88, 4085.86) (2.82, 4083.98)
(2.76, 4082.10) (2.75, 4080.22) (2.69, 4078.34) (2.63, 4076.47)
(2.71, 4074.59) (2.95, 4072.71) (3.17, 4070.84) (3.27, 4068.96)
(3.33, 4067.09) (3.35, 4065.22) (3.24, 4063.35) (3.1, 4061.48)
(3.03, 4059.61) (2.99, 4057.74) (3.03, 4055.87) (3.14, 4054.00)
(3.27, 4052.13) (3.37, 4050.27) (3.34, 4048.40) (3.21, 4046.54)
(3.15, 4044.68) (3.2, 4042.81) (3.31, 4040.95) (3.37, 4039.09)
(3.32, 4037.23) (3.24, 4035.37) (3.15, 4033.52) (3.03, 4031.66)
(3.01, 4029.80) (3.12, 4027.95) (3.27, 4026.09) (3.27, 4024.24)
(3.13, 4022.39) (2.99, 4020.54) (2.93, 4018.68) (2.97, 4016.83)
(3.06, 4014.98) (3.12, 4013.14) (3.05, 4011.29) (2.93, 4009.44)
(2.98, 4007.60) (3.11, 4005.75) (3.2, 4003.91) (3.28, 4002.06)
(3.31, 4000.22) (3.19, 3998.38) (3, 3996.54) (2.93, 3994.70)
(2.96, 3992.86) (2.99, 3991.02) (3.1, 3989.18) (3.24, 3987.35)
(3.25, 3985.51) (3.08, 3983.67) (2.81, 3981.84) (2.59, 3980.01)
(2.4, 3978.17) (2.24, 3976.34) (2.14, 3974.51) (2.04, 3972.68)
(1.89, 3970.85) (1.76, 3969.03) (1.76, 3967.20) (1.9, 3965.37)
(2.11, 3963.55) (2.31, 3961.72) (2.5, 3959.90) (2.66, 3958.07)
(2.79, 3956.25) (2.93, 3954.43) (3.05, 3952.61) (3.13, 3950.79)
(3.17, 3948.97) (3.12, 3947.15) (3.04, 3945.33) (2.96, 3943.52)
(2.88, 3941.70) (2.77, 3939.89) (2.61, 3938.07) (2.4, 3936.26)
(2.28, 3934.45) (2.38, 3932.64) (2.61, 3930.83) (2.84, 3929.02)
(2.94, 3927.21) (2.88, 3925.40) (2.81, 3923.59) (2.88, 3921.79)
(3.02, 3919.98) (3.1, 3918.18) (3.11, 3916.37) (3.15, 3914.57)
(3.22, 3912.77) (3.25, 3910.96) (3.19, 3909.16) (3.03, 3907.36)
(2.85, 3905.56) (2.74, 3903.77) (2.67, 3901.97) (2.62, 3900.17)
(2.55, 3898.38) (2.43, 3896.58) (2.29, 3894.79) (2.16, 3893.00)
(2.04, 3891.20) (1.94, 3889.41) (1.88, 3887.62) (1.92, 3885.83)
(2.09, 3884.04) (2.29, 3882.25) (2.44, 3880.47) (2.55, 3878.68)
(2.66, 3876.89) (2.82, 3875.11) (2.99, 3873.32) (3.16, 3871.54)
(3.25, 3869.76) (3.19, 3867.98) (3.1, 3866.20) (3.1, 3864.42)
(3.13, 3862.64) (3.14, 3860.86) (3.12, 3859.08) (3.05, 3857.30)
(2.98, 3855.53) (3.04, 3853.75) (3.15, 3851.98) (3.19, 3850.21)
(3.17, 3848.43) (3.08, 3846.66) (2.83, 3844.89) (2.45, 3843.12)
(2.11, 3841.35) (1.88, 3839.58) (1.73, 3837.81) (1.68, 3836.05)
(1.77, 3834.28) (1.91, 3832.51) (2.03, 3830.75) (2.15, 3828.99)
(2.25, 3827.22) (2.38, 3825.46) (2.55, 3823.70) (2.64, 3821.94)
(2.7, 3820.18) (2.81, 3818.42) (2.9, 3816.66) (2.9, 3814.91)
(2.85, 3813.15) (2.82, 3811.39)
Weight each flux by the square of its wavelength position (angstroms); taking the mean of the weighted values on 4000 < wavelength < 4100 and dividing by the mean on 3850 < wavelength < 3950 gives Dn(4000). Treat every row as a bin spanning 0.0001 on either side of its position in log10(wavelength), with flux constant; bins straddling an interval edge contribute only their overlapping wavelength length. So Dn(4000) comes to 1.2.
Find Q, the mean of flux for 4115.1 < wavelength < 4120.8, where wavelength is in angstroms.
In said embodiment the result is 2.81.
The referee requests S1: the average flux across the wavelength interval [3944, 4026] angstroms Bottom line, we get 2.81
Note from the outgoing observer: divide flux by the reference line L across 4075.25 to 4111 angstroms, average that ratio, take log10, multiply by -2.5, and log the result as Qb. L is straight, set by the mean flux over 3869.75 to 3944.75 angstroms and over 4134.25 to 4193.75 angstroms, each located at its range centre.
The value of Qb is 0.19 mag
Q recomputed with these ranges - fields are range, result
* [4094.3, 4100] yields 2.23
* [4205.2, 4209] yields 2.99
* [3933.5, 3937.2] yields 2.35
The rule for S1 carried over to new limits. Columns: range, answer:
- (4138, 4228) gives 3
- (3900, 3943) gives 2.85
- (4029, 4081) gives 3.12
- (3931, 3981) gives 2.51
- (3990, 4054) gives 3.14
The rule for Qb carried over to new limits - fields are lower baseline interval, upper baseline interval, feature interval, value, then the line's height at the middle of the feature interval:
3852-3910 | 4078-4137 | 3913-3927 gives -0.11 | 2.7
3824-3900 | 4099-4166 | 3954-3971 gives 0.18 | 2.66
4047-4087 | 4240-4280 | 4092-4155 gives 0.11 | 3.03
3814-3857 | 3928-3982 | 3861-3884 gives -0.14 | 2.52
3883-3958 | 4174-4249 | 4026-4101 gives -0.04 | 2.86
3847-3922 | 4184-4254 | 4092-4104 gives 0.32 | 2.94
